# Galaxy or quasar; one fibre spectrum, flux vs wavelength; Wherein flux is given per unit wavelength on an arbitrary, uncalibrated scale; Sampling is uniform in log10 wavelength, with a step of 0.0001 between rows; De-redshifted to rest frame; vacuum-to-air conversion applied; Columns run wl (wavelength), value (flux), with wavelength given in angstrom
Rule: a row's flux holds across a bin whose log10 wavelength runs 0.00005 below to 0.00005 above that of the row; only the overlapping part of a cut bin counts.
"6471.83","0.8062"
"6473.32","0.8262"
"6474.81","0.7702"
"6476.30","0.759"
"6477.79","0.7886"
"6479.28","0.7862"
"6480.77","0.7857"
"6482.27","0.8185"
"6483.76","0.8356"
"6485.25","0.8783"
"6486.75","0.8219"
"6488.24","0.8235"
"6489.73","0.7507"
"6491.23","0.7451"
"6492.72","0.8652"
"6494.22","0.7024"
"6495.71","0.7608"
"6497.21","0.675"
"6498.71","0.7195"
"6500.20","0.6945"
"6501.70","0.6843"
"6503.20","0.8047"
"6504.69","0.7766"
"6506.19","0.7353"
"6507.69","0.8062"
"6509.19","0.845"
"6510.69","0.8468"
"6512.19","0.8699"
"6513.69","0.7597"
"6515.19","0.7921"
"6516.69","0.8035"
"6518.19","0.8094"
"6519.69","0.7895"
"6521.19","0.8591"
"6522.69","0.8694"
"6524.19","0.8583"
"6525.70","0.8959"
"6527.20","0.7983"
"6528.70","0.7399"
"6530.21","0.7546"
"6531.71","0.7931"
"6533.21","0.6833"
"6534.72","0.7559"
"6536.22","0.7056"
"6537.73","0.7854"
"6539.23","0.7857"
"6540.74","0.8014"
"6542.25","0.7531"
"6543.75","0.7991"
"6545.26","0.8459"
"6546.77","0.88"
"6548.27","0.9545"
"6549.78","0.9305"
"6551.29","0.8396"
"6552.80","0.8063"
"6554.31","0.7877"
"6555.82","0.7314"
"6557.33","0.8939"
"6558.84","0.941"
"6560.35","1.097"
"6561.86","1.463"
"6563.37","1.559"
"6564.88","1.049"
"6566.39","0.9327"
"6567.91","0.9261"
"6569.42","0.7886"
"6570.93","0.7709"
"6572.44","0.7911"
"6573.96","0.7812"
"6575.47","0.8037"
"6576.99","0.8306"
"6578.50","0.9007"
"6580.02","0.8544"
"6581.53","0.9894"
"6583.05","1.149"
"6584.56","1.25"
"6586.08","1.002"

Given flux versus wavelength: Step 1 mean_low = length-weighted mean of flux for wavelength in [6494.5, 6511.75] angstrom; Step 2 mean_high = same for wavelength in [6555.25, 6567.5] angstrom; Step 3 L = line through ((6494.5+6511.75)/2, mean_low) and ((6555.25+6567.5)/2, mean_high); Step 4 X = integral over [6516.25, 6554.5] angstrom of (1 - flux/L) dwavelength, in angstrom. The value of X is 5.1 angstrom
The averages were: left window 0.759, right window 1.08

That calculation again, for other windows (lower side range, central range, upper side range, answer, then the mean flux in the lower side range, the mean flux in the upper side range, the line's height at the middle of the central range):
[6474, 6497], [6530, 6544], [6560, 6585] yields 2.3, 0.79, 0.991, 0.909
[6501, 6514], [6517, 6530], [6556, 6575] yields 0.4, 0.793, 0.988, 0.847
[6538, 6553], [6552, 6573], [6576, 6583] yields -2.2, 0.839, 0.916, 0.878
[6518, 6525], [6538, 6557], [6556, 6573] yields 2.4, 0.84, 1.01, 0.944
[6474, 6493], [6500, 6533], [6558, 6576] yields 2.9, 0.801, 0.994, 0.877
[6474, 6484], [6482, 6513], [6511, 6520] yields 0.6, 0.79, 0.807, 0.799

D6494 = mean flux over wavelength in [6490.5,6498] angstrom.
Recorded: 0.749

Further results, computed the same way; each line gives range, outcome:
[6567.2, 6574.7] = 0.811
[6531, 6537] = 0.734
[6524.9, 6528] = 0.845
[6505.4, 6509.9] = 0.794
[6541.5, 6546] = 0.8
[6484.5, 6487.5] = 0.85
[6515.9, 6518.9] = 0.806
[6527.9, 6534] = 0.743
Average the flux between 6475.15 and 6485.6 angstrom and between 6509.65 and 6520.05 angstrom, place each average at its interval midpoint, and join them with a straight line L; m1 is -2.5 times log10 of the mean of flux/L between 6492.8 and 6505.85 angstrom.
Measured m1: 0.10 mag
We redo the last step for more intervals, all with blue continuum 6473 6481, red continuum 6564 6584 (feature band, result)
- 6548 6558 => 0.038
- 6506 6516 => 0.017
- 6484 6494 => -0.015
